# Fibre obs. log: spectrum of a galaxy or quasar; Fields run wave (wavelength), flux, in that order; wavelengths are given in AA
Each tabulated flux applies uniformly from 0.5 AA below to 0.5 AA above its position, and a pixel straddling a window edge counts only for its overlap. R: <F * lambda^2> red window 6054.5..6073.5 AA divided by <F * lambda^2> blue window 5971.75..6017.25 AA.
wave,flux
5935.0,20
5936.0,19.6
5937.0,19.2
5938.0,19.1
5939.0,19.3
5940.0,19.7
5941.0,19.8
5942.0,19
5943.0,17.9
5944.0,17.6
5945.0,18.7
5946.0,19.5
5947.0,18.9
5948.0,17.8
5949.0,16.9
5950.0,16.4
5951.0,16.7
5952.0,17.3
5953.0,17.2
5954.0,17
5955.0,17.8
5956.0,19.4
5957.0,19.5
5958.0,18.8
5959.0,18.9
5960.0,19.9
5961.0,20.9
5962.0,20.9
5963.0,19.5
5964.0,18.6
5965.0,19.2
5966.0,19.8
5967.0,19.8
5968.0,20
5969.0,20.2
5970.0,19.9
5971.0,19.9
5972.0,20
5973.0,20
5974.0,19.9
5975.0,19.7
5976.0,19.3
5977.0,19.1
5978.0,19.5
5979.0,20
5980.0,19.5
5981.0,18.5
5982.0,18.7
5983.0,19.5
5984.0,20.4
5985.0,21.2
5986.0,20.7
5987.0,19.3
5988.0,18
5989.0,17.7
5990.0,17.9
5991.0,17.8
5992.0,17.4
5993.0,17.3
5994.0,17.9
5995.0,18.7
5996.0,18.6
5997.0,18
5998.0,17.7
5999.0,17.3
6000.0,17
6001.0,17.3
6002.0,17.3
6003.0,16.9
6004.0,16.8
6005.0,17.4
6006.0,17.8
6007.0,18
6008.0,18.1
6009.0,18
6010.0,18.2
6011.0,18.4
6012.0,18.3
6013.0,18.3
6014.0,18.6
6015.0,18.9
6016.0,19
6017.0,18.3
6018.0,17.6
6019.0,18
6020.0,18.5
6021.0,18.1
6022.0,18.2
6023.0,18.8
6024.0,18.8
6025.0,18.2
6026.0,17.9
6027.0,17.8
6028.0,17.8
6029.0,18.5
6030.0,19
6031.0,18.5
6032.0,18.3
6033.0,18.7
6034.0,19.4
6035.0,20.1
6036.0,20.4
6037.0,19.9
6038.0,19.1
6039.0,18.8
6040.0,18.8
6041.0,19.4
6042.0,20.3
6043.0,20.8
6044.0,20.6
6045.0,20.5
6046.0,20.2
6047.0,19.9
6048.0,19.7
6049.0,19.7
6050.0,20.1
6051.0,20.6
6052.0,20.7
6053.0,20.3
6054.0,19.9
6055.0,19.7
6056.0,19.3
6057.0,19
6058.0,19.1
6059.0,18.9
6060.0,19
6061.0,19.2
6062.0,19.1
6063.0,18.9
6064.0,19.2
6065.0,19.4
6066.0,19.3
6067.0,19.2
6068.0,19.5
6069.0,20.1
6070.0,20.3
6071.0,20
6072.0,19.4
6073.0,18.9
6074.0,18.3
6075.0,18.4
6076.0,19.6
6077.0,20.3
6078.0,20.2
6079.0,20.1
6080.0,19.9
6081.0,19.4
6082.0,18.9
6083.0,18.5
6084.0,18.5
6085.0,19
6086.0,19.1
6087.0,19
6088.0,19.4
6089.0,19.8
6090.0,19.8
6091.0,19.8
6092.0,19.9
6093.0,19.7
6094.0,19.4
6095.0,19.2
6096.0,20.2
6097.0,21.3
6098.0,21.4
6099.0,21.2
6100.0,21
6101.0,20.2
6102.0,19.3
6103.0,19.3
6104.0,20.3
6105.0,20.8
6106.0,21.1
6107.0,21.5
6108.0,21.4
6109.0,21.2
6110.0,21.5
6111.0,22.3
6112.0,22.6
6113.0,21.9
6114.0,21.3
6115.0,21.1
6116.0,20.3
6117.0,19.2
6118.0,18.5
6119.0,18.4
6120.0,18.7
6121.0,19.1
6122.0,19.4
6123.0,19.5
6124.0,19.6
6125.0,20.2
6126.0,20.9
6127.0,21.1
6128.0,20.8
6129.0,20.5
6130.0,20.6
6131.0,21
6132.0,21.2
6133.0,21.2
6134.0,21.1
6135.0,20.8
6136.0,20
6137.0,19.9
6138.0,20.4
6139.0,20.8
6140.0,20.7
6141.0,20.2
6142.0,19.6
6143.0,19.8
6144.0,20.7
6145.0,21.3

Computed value 1.1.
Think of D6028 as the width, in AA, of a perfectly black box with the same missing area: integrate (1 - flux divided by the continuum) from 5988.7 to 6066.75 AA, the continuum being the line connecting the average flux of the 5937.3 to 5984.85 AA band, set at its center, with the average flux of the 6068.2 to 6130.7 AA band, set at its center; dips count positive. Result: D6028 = 3.2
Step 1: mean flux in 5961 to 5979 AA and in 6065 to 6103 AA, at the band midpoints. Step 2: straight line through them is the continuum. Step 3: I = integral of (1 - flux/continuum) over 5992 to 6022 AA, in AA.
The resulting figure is 2.7 AA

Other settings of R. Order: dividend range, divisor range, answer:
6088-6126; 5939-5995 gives 1.12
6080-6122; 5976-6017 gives 1.13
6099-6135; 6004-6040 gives 1.15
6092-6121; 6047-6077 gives 1.07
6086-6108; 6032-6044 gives 1.05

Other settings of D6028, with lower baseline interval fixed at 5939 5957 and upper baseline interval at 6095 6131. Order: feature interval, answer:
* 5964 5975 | -0.8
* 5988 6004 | 1.0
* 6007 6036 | 1.1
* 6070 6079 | 0.2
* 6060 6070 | 0.2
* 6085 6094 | 0.3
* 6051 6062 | 0.1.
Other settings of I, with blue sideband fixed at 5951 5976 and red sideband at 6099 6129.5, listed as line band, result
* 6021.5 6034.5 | 0.9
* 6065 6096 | 1.1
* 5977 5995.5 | 0.5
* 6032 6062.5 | 0.4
